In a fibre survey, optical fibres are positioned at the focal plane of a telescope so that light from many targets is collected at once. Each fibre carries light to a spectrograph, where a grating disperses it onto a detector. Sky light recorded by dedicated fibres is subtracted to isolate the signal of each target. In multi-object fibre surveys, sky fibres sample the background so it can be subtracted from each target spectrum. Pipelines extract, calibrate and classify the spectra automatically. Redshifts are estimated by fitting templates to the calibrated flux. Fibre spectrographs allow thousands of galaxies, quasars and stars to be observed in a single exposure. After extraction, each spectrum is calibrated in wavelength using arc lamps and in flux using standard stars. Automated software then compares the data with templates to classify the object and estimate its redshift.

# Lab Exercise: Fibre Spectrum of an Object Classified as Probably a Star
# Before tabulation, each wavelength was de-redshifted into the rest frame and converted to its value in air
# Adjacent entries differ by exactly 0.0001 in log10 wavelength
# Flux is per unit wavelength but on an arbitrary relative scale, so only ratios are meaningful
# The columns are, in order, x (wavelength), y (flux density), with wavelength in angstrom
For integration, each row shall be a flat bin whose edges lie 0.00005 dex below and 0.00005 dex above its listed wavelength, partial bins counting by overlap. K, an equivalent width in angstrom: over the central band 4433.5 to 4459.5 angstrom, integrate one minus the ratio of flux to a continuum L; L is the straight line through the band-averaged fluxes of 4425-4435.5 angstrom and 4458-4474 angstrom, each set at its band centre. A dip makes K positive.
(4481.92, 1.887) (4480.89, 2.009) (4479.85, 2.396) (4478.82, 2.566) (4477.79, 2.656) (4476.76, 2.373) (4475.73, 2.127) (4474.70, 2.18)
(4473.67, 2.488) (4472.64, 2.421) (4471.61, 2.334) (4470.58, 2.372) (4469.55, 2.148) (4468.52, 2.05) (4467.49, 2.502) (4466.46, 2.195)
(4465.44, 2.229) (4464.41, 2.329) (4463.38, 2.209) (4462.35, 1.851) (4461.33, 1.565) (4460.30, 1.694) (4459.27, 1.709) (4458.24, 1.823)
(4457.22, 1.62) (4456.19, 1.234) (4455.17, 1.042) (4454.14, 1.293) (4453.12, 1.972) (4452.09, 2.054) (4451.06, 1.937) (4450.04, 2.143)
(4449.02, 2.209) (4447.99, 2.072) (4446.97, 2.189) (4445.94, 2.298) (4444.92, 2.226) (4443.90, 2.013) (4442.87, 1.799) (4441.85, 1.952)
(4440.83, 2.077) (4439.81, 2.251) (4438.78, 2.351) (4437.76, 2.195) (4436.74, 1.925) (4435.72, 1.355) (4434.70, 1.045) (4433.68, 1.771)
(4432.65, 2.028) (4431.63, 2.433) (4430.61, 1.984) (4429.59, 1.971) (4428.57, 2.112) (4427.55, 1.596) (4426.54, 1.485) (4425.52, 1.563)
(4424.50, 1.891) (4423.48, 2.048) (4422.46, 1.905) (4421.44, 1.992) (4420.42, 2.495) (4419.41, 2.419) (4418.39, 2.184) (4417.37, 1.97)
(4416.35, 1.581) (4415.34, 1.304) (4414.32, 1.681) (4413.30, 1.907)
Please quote 0.8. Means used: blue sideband 1.79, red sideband 2.12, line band 1.87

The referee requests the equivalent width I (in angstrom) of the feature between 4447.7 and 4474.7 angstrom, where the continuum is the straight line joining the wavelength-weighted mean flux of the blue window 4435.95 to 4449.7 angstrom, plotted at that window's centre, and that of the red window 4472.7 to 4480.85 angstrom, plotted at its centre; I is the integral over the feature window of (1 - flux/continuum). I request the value 3.3 angstrom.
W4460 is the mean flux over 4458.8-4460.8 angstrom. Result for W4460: 1.7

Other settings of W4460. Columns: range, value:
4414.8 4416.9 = 1.46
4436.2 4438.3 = 2.06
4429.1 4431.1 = 1.98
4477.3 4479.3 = 2.61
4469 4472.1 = 2.28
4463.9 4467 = 2.26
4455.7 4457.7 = 1.42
